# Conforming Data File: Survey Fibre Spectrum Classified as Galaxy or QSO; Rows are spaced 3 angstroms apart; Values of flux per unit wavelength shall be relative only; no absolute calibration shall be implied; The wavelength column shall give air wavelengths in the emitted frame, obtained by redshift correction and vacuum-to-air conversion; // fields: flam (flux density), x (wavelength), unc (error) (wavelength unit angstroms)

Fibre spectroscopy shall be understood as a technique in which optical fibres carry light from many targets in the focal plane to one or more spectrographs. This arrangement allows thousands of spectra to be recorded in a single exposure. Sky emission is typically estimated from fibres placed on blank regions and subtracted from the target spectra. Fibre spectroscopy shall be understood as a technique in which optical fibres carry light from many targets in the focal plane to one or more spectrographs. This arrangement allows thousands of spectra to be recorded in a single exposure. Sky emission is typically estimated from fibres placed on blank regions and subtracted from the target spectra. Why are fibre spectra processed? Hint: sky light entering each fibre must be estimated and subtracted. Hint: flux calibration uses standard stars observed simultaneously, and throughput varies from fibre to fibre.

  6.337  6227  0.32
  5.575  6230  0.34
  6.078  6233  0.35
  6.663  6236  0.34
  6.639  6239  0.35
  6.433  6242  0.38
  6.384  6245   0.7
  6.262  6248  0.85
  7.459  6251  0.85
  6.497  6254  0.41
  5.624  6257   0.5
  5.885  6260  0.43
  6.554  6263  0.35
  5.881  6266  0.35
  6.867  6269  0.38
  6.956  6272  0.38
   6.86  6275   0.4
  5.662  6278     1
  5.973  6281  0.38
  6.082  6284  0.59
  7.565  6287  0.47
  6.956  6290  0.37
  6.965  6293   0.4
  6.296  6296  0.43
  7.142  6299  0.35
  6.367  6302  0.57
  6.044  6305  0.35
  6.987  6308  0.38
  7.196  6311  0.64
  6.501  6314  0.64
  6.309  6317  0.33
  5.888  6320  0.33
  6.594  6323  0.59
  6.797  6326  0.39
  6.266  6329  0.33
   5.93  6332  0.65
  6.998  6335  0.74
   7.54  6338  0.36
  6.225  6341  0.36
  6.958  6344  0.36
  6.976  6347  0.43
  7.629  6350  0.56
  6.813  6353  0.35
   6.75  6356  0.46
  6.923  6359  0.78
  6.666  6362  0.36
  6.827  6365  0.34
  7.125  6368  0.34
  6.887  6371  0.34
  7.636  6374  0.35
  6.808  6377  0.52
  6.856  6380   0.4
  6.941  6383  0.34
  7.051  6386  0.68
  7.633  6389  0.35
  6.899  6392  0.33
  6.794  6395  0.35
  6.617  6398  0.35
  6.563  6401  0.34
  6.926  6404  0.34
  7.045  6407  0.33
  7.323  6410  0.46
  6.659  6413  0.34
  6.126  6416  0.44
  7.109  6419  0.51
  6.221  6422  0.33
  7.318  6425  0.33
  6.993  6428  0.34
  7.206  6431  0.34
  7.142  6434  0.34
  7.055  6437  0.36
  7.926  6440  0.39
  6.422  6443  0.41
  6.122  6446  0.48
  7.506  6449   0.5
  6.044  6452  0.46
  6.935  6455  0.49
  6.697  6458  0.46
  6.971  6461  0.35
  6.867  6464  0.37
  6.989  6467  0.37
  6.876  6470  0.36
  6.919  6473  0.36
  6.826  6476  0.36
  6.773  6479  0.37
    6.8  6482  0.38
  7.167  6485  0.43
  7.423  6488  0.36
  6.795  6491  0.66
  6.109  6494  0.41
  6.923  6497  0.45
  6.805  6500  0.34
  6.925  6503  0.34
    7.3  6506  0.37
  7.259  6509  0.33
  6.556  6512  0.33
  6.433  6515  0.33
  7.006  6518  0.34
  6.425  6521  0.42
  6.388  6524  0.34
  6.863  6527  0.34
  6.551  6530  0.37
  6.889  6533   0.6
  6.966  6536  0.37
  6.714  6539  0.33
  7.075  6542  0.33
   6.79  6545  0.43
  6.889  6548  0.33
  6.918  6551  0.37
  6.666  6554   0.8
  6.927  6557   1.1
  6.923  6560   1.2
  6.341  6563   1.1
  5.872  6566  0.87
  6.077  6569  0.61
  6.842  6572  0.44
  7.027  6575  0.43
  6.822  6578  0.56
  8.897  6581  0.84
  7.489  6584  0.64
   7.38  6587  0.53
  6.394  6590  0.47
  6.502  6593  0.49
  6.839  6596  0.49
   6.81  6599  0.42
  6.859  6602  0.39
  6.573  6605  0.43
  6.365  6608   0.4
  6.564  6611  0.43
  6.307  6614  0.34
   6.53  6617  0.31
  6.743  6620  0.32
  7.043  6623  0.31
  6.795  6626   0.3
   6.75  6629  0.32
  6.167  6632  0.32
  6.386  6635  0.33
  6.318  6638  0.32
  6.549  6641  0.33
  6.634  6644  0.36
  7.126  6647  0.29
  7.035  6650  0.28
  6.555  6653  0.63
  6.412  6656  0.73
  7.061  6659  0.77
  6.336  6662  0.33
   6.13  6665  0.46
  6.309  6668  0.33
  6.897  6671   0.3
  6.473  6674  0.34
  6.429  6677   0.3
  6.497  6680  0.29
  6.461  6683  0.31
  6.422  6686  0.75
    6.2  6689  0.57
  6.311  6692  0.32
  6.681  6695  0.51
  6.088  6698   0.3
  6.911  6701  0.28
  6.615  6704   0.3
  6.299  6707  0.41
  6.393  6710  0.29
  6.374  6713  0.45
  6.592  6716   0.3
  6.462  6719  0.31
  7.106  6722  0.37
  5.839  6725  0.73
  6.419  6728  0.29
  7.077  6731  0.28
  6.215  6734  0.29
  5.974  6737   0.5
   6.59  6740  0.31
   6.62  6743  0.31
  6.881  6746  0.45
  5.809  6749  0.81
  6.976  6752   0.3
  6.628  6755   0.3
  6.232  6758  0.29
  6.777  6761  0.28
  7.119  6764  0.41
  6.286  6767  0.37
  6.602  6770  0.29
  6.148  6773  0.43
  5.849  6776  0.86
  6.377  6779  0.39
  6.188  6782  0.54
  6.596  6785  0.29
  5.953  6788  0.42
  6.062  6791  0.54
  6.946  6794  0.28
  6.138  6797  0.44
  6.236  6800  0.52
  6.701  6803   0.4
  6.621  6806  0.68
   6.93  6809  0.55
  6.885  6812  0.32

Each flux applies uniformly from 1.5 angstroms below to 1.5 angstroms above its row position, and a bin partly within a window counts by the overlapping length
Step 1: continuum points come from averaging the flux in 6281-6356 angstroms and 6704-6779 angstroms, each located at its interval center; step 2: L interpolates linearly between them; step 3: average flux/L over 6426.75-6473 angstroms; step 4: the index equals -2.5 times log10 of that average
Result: -0.05 mag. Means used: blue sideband 6.7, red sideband 6.47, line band 6.92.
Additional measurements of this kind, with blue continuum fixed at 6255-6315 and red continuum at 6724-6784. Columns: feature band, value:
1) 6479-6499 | -0.06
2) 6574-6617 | -0.07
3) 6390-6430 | -0.05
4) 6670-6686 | -0.01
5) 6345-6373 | -0.07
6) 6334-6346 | -0.07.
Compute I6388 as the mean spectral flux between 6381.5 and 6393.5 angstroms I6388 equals 7.13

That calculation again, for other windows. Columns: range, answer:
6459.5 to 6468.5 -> 6.94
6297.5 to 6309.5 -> 6.64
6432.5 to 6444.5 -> 7.14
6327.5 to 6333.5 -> 6.1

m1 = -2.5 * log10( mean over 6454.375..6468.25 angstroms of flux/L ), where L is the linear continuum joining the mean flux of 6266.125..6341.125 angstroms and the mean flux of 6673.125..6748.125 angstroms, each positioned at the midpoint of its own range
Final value -0.06 mag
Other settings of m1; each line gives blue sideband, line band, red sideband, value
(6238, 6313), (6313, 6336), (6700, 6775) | 0.02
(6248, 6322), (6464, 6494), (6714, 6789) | -0.07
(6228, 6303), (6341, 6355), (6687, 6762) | -0.08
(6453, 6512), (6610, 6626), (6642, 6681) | 0.00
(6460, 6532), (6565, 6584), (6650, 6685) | -0.05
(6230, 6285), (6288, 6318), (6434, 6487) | -0.04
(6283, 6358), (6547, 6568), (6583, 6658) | 0.01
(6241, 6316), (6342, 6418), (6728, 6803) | -0.07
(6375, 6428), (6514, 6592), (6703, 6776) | -0.02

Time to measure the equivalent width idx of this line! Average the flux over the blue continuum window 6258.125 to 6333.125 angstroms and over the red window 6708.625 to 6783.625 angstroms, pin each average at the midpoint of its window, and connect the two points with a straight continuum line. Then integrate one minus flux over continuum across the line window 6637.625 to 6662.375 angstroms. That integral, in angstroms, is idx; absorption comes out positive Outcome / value -0.9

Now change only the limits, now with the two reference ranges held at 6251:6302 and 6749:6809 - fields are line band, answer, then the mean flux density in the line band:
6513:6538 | -0.82 angstroms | 6.69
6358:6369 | -0.63 angstroms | 6.87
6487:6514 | -1.68 angstroms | 6.88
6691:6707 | -0.14 angstroms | 6.51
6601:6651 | -1.27 angstroms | 6.63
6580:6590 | -1.82 angstroms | 7.64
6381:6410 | -2.08 angstroms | 6.96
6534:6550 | -1.02 angstroms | 6.89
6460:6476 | -1.06 angstroms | 6.91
